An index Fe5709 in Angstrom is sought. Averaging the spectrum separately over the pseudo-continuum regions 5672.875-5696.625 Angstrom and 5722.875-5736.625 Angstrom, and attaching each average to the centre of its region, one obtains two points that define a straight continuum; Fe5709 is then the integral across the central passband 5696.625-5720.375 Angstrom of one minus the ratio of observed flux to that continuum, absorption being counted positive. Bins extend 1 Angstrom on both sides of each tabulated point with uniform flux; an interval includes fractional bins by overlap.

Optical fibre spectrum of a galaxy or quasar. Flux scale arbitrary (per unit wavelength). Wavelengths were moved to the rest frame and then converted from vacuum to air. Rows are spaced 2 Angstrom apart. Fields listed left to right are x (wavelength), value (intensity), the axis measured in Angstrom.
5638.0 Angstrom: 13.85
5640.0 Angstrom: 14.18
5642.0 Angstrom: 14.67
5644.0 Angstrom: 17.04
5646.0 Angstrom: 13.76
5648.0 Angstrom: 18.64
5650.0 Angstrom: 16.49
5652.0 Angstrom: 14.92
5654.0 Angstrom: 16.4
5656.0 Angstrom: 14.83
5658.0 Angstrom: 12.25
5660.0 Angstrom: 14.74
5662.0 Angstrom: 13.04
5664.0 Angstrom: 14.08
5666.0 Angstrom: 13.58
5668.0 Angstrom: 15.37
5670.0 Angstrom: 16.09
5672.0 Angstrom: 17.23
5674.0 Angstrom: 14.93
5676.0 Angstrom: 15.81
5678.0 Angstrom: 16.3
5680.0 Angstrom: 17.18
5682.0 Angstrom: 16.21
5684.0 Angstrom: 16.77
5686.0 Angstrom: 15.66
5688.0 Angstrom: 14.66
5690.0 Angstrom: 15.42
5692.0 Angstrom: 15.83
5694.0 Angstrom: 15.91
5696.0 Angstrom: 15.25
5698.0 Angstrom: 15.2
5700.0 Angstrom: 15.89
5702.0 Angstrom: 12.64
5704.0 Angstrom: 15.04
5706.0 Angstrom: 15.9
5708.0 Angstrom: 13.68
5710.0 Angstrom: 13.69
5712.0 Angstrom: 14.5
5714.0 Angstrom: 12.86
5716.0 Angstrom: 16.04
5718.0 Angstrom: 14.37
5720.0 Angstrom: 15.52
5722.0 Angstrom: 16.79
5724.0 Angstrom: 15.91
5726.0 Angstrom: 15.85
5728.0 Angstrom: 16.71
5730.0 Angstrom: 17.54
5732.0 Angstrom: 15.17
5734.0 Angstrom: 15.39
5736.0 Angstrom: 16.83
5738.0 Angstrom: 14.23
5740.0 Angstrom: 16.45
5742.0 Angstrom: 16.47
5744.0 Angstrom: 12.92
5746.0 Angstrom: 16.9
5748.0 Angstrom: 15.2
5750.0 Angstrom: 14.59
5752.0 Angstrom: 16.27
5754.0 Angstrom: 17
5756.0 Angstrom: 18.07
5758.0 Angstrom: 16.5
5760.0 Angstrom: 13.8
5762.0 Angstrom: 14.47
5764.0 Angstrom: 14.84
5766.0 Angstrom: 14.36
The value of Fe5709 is 2.12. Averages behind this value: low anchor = 15.8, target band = 14.6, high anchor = 16.2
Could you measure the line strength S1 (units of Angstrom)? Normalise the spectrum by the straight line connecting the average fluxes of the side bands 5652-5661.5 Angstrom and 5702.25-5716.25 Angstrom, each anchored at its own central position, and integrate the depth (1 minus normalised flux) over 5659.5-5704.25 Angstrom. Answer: -2.8 Angstrom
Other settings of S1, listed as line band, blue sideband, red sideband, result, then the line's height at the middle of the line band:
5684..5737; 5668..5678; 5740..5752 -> 1.14 Angstrom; 15.7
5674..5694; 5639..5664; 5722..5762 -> -0.77 Angstrom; 15.3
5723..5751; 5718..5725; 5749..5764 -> 0.12 Angstrom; 15.8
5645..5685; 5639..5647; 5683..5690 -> -0.37 Angstrom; 15.3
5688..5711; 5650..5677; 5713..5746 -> 0.54 Angstrom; 15.3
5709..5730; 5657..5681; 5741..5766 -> 0.01 Angstrom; 15.3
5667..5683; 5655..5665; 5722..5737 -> -2.04 Angstrom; 14.3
